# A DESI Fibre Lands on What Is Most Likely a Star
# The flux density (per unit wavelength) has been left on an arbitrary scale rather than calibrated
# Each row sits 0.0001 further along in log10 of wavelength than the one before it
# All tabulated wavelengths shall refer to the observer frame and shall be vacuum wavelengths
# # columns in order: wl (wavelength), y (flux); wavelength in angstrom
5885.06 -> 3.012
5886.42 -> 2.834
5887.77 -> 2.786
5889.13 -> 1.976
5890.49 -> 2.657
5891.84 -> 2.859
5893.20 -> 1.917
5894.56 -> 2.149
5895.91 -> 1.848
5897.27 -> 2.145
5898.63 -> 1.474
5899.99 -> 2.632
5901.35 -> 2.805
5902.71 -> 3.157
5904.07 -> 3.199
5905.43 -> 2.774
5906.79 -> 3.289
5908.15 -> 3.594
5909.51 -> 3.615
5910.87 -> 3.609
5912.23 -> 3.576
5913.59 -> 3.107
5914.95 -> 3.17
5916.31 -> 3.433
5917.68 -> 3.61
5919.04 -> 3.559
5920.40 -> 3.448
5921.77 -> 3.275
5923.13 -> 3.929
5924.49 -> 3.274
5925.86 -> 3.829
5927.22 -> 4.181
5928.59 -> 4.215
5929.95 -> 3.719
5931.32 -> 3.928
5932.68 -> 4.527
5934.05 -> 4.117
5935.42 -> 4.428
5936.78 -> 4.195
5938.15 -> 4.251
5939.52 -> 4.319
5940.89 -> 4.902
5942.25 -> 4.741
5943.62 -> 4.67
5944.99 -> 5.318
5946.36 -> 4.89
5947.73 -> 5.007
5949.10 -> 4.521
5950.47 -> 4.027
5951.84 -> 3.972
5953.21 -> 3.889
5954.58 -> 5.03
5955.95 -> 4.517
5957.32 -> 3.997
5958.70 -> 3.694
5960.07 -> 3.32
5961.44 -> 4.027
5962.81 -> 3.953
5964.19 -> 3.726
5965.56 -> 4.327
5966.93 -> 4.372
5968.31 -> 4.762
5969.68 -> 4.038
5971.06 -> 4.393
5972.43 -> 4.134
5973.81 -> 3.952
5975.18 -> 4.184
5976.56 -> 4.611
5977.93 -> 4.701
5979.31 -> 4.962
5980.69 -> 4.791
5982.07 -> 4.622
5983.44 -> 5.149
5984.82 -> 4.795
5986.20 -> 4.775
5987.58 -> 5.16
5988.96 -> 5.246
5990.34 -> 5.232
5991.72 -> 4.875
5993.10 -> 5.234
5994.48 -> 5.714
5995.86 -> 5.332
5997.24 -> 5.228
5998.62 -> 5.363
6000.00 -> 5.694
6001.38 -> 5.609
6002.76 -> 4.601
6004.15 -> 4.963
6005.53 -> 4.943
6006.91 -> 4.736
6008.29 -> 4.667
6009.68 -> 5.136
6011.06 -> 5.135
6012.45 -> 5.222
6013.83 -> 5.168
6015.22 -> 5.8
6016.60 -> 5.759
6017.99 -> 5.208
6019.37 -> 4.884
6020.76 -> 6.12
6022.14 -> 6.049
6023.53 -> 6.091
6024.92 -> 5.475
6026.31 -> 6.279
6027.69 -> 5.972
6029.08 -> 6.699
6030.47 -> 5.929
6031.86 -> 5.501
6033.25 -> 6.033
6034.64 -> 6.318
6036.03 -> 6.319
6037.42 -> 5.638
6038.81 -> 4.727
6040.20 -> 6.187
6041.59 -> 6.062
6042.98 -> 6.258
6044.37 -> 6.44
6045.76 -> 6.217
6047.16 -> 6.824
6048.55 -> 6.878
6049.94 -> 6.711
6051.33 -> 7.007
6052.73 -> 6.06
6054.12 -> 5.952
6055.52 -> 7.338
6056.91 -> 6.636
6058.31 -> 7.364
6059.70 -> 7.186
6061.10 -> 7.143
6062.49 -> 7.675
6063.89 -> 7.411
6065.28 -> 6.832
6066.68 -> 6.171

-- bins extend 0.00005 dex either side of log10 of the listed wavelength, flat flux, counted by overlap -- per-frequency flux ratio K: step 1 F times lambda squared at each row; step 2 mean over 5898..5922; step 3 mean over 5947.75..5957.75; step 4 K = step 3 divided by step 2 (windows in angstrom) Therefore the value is 1.38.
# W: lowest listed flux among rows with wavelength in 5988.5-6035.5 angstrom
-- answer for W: 4.601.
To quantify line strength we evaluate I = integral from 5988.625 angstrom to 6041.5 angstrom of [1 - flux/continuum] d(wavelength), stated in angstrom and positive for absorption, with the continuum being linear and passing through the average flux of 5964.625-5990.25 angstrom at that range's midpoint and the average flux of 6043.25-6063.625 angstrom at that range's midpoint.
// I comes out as 1.70 angstrom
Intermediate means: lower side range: 4.62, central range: 5.51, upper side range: 6.82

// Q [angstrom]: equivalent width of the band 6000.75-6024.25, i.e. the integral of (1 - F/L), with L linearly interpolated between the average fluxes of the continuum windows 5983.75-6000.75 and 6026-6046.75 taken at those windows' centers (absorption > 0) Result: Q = 1.3 angstrom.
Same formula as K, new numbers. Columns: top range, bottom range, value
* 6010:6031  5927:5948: 1.32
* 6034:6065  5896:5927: 2.15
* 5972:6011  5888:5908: 2.02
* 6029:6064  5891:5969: 1.80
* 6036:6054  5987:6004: 1.21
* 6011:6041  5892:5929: 1.91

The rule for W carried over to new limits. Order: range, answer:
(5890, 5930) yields 1.474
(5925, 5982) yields 3.32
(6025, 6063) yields 4.727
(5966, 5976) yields 3.952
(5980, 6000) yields 4.622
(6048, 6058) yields 5.952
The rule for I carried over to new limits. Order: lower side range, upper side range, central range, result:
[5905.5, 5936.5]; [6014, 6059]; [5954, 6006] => 2.79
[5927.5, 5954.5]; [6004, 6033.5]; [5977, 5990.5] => 0.29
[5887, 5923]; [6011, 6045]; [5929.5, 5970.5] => -3.60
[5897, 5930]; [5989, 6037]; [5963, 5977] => 1.00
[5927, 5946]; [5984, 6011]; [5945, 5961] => 1.02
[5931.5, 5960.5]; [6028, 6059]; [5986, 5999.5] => 0.20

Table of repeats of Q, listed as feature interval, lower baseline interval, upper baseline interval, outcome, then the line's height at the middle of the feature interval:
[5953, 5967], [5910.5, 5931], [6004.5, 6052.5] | 1.1 angstrom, 4.41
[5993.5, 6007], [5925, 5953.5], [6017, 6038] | 0.5 angstrom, 5.43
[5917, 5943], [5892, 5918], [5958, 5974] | -5.0 angstrom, 3.37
